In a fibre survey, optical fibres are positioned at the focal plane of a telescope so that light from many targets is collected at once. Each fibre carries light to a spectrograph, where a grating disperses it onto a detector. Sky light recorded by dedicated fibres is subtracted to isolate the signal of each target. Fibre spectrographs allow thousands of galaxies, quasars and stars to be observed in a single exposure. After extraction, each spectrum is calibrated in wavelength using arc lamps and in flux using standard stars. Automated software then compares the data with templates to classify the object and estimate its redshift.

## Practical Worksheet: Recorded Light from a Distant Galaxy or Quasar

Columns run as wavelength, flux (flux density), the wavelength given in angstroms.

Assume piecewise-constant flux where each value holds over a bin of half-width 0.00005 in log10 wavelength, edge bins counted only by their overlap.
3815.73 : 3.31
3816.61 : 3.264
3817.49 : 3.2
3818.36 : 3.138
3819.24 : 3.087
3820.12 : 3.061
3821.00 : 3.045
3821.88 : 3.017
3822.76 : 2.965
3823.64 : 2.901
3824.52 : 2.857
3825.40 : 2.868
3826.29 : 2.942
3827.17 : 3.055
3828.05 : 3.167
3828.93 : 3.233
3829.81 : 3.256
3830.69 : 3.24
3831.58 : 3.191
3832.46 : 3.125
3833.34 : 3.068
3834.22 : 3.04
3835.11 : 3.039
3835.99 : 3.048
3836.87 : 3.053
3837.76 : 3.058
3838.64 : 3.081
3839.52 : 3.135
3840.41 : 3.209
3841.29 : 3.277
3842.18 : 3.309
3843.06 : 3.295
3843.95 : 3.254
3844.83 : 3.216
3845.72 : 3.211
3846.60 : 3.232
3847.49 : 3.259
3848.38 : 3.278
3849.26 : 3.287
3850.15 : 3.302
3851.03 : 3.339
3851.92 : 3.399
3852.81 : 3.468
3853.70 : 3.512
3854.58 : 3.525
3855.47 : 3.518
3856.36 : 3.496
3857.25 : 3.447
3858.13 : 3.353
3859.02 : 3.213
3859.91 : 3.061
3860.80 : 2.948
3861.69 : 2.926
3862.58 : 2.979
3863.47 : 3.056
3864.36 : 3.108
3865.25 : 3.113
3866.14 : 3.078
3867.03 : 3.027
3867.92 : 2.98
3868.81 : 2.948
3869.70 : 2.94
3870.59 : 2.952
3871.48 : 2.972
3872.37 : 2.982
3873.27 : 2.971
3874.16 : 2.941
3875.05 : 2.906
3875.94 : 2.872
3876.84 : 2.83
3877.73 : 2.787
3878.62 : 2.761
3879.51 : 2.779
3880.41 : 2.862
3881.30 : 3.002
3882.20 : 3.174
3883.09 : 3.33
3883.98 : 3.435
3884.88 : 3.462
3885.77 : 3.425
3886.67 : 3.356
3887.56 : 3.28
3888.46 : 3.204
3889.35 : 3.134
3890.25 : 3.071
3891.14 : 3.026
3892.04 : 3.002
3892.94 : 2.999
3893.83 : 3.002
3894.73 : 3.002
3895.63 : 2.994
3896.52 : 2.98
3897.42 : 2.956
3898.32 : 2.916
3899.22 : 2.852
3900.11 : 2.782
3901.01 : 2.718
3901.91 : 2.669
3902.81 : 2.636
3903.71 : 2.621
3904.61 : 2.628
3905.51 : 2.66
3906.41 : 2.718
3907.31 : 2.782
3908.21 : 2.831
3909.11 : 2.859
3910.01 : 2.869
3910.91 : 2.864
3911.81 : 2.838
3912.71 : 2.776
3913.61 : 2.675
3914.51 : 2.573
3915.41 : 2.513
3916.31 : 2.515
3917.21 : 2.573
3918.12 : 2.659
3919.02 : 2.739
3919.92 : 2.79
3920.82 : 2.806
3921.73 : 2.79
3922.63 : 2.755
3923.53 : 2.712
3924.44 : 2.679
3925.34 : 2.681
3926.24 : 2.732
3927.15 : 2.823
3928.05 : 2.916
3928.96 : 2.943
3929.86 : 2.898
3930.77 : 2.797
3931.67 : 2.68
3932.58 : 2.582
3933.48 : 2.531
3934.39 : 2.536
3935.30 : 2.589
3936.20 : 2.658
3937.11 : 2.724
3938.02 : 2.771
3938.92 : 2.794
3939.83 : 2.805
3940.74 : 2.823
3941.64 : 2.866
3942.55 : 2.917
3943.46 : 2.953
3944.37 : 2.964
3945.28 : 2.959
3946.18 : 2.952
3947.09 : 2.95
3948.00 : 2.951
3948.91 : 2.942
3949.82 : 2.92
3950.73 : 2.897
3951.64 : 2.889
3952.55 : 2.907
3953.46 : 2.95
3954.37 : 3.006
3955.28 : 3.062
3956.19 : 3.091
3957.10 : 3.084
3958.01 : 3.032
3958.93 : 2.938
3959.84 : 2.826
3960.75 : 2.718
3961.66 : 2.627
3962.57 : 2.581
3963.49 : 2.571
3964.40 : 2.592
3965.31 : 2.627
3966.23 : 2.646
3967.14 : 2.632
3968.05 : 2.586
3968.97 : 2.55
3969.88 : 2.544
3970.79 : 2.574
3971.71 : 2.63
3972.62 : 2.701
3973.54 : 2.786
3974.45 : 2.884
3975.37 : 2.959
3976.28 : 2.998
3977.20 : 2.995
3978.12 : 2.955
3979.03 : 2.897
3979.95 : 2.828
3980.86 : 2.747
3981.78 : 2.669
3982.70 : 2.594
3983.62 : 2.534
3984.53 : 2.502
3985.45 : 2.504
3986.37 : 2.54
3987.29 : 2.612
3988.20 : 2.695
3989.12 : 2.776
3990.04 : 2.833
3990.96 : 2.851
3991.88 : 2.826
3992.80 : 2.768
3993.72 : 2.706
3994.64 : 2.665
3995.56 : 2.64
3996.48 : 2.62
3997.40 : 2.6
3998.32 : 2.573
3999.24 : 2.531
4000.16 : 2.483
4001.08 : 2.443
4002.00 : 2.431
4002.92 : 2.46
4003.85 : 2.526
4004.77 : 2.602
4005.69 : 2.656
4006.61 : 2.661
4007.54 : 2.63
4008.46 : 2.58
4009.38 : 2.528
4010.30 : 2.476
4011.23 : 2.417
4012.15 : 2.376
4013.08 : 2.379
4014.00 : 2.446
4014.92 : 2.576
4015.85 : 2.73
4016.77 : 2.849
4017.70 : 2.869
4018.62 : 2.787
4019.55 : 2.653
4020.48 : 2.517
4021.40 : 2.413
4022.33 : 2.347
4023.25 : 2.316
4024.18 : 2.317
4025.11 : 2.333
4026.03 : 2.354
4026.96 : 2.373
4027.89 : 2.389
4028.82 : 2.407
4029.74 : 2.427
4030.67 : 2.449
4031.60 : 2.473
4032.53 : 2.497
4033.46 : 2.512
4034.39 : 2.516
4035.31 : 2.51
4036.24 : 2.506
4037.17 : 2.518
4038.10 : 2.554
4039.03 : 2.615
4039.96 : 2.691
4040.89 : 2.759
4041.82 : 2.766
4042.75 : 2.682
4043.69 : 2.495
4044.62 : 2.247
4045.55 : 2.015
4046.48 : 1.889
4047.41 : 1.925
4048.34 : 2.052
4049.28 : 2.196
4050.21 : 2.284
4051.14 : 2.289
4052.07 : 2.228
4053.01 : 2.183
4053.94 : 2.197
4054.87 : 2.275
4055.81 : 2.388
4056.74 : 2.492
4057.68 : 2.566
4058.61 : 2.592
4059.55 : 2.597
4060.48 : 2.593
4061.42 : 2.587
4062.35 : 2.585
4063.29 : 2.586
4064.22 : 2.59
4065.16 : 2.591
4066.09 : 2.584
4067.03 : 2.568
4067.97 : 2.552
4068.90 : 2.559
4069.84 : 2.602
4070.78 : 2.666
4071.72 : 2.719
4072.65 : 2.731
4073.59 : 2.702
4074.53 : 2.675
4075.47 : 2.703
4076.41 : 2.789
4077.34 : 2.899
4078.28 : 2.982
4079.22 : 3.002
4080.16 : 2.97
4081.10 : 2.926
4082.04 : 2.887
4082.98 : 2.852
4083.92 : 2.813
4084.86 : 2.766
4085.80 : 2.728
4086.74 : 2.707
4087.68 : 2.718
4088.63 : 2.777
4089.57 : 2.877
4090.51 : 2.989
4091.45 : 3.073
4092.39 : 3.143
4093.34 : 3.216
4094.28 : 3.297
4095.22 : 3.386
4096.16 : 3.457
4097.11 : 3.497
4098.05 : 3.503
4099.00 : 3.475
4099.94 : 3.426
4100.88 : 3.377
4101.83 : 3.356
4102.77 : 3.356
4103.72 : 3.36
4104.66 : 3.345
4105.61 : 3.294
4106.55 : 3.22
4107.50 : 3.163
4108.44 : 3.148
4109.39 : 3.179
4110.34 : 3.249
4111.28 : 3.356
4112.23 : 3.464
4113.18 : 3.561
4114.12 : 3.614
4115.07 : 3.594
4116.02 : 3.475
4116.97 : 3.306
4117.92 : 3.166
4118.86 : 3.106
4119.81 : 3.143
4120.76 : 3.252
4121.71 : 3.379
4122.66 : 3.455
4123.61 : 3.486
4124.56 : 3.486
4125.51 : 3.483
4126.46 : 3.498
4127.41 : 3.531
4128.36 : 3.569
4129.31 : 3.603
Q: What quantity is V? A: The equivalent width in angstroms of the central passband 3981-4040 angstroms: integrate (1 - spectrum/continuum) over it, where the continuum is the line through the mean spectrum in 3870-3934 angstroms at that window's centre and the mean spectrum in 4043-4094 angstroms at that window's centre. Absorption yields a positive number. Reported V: 3.1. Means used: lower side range 2.87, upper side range 2.61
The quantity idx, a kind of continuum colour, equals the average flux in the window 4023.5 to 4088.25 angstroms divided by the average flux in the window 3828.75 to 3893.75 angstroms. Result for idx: 0.81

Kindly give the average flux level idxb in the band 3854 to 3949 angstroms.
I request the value 2.91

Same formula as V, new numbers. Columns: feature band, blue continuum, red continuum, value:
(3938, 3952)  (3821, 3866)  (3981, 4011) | -0.5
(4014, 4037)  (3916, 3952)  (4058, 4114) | 3.2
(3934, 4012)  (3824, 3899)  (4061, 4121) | 8.8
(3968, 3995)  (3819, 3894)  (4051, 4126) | 2.8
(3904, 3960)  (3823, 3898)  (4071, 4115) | 5.6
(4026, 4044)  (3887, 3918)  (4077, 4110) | 3.0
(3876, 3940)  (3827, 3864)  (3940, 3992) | 3.3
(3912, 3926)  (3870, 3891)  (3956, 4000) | 1.2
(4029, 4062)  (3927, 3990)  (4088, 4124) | 7.2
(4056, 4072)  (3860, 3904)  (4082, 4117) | 3.0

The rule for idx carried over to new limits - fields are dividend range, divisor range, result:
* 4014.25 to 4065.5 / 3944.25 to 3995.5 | 0.88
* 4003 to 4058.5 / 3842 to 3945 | 0.83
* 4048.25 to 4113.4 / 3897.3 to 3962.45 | 1.03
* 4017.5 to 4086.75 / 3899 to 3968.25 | 0.91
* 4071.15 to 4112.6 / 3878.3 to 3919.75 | 1.06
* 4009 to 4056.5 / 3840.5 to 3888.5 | 0.77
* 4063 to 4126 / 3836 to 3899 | 0.98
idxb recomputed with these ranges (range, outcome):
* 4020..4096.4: 2.6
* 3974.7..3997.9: 2.73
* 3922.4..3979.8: 2.8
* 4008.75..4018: 2.56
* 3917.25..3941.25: 2.74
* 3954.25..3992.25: 2.75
